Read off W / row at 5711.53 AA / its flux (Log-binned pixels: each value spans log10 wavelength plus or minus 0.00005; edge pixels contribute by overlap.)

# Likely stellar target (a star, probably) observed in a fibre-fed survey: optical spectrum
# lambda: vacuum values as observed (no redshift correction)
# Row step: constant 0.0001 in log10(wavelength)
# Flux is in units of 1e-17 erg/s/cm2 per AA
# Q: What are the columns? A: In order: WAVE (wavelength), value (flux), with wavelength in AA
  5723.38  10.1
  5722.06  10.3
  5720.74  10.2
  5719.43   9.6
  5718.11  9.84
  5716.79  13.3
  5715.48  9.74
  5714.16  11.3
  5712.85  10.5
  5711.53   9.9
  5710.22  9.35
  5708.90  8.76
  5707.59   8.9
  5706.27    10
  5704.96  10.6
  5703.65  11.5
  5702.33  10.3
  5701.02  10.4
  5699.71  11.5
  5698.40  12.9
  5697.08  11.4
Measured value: 9.9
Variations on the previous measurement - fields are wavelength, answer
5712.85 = 10.5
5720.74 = 10.2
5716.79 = 13.3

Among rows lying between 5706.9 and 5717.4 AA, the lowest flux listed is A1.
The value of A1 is 8.76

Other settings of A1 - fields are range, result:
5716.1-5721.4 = 9.6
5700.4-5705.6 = 10.3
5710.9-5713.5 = 9.9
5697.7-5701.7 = 10.4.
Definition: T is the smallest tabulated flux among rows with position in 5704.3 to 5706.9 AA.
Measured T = 10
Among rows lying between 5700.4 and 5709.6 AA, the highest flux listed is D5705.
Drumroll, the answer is 11.5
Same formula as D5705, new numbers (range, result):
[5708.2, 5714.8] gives 11.3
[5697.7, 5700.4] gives 12.9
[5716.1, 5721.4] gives 13.3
